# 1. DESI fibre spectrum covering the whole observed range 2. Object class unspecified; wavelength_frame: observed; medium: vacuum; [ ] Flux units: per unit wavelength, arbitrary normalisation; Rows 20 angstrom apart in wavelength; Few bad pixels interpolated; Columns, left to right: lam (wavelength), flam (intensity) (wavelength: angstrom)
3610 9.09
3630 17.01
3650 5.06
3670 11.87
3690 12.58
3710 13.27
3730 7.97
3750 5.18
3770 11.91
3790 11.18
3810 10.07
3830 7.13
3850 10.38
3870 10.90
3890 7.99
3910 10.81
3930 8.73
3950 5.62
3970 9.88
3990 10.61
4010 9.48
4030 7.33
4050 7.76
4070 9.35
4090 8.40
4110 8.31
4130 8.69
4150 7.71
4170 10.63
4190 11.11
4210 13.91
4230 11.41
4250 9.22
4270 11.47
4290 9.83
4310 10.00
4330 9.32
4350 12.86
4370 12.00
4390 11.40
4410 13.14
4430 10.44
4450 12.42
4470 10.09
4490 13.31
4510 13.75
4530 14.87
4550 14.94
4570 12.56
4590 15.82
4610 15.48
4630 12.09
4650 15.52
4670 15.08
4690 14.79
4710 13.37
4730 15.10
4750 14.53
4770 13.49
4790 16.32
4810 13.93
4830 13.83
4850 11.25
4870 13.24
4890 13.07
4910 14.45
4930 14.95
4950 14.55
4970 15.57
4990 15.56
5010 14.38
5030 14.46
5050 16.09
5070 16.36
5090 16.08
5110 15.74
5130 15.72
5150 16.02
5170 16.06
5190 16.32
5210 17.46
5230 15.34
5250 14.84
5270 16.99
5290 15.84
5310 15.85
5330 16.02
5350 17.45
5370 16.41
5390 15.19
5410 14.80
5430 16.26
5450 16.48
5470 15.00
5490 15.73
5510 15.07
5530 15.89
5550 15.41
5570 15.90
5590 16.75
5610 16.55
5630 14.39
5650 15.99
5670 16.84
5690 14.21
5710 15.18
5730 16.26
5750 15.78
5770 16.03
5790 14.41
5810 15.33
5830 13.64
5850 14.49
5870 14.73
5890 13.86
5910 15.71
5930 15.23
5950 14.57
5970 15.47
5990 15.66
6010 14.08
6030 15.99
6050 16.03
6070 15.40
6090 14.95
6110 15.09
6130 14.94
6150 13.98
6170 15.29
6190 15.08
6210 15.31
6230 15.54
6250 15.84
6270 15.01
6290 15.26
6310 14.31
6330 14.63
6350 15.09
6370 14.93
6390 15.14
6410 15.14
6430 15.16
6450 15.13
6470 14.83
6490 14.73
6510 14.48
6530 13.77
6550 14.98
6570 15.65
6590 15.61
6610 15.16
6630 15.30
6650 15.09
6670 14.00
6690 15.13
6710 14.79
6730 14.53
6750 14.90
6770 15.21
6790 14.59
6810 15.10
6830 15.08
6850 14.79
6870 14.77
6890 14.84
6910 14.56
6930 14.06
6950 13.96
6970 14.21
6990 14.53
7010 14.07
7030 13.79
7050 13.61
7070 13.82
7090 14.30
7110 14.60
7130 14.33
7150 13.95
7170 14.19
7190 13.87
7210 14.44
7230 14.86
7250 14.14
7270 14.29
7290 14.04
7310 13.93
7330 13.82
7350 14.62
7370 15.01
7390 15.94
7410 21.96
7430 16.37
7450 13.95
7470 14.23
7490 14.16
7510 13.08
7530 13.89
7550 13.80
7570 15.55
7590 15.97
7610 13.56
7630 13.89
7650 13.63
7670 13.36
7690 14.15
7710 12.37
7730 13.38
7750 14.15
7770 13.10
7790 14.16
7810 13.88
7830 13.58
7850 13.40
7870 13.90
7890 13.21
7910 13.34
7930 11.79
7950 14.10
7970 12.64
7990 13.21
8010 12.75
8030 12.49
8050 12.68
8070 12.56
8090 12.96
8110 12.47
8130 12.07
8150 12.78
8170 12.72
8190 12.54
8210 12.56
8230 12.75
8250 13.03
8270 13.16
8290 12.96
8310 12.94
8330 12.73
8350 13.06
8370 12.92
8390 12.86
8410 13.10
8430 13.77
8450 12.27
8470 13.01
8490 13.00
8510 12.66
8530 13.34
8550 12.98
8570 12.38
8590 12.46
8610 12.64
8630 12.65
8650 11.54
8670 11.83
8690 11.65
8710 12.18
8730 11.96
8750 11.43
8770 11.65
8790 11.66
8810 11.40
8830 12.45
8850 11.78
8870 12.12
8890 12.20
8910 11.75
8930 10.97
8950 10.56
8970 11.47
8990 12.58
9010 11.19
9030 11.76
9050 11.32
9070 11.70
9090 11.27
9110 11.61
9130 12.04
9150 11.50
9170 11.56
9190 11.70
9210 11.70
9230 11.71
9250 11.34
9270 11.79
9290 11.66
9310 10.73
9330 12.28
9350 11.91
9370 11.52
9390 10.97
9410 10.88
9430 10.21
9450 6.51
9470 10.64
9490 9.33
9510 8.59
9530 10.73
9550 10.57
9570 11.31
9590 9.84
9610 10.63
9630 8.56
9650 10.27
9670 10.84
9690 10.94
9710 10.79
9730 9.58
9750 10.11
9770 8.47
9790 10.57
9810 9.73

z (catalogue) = 0.127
